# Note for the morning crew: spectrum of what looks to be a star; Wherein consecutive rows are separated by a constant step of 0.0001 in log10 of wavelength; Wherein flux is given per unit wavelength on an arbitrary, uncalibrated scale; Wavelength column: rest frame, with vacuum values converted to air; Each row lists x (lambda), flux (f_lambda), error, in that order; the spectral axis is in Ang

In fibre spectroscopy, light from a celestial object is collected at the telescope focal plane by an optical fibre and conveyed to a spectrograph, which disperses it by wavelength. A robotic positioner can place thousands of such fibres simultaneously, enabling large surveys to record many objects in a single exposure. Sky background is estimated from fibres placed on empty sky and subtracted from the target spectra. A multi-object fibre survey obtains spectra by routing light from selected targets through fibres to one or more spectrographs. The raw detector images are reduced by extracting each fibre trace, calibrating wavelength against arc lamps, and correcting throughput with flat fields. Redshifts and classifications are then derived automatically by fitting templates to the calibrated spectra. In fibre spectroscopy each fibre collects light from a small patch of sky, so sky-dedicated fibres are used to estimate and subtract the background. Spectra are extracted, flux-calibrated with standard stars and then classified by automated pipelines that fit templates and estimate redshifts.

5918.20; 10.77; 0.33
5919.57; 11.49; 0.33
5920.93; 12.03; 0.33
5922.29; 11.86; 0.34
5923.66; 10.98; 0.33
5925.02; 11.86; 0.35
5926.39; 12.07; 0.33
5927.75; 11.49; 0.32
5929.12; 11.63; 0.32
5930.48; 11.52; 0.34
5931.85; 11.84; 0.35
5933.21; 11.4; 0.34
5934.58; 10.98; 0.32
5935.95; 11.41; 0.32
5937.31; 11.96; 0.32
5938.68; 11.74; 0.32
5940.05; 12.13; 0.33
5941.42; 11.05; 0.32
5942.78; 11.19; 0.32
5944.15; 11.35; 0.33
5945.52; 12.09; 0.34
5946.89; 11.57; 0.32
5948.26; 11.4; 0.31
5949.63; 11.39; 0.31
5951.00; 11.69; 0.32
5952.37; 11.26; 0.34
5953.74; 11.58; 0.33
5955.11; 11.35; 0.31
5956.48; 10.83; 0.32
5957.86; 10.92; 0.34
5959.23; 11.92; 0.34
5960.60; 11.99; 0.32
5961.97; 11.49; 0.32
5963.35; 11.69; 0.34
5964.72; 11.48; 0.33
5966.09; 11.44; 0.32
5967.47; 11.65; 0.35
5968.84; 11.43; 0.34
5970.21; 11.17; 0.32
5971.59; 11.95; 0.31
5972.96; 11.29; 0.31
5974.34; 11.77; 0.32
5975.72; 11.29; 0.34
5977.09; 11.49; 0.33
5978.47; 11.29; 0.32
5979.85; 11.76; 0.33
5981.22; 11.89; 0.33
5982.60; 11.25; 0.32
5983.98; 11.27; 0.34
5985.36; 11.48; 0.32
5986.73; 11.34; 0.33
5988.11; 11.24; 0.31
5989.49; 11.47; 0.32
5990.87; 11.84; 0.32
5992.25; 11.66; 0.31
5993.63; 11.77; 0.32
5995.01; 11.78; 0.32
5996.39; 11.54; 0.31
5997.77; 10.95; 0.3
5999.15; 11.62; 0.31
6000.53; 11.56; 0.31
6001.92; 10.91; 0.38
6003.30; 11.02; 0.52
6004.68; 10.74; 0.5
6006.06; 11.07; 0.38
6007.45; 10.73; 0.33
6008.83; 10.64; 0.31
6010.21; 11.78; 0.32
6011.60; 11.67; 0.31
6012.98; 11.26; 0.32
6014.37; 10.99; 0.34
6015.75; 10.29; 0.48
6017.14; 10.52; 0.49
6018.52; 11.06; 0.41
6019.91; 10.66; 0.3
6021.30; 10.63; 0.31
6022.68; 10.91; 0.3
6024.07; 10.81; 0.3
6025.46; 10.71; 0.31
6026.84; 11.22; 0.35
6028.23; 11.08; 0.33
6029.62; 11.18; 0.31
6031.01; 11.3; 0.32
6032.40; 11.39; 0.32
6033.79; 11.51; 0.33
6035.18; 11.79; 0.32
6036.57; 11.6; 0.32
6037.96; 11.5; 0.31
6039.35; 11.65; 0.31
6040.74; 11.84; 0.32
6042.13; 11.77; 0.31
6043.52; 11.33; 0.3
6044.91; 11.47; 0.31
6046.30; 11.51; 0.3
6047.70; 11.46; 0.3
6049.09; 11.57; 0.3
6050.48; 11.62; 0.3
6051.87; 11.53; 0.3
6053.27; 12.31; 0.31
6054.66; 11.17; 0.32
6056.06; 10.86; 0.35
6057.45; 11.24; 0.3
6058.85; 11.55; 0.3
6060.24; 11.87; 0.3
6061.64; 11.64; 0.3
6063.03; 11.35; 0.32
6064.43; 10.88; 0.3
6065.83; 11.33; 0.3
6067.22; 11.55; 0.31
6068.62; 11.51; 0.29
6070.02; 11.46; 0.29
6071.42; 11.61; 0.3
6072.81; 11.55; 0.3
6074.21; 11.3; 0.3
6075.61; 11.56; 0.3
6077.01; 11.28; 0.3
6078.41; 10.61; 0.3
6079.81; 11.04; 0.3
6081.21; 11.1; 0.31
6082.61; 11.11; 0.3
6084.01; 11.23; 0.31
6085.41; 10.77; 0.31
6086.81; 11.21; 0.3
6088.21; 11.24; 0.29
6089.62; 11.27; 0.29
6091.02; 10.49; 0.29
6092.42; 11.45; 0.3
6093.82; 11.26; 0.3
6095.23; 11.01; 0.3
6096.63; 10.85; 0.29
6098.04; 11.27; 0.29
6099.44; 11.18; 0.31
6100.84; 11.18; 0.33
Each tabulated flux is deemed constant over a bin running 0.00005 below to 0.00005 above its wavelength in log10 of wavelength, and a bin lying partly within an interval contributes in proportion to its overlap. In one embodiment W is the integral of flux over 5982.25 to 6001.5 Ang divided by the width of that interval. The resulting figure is 11.5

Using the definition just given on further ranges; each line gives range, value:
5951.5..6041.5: 11.3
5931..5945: 11.5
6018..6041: 11.2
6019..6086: 11.3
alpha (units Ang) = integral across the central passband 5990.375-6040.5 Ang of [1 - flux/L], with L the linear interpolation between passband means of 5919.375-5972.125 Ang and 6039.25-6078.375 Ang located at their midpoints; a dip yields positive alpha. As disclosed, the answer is 1.3 Ang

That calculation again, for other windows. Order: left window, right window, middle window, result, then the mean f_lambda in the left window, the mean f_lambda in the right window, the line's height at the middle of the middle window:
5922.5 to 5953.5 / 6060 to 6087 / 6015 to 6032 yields 0.8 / 11.5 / 11.3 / 11.4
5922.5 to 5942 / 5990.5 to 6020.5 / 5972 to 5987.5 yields -0.2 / 11.6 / 11.2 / 11.3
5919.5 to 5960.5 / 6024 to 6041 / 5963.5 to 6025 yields 0.8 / 11.5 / 11.4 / 11.4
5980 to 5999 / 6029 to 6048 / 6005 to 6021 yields 0.8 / 11.5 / 11.5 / 11.5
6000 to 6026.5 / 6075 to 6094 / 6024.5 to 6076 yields -2.0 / 10.9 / 11.1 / 11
